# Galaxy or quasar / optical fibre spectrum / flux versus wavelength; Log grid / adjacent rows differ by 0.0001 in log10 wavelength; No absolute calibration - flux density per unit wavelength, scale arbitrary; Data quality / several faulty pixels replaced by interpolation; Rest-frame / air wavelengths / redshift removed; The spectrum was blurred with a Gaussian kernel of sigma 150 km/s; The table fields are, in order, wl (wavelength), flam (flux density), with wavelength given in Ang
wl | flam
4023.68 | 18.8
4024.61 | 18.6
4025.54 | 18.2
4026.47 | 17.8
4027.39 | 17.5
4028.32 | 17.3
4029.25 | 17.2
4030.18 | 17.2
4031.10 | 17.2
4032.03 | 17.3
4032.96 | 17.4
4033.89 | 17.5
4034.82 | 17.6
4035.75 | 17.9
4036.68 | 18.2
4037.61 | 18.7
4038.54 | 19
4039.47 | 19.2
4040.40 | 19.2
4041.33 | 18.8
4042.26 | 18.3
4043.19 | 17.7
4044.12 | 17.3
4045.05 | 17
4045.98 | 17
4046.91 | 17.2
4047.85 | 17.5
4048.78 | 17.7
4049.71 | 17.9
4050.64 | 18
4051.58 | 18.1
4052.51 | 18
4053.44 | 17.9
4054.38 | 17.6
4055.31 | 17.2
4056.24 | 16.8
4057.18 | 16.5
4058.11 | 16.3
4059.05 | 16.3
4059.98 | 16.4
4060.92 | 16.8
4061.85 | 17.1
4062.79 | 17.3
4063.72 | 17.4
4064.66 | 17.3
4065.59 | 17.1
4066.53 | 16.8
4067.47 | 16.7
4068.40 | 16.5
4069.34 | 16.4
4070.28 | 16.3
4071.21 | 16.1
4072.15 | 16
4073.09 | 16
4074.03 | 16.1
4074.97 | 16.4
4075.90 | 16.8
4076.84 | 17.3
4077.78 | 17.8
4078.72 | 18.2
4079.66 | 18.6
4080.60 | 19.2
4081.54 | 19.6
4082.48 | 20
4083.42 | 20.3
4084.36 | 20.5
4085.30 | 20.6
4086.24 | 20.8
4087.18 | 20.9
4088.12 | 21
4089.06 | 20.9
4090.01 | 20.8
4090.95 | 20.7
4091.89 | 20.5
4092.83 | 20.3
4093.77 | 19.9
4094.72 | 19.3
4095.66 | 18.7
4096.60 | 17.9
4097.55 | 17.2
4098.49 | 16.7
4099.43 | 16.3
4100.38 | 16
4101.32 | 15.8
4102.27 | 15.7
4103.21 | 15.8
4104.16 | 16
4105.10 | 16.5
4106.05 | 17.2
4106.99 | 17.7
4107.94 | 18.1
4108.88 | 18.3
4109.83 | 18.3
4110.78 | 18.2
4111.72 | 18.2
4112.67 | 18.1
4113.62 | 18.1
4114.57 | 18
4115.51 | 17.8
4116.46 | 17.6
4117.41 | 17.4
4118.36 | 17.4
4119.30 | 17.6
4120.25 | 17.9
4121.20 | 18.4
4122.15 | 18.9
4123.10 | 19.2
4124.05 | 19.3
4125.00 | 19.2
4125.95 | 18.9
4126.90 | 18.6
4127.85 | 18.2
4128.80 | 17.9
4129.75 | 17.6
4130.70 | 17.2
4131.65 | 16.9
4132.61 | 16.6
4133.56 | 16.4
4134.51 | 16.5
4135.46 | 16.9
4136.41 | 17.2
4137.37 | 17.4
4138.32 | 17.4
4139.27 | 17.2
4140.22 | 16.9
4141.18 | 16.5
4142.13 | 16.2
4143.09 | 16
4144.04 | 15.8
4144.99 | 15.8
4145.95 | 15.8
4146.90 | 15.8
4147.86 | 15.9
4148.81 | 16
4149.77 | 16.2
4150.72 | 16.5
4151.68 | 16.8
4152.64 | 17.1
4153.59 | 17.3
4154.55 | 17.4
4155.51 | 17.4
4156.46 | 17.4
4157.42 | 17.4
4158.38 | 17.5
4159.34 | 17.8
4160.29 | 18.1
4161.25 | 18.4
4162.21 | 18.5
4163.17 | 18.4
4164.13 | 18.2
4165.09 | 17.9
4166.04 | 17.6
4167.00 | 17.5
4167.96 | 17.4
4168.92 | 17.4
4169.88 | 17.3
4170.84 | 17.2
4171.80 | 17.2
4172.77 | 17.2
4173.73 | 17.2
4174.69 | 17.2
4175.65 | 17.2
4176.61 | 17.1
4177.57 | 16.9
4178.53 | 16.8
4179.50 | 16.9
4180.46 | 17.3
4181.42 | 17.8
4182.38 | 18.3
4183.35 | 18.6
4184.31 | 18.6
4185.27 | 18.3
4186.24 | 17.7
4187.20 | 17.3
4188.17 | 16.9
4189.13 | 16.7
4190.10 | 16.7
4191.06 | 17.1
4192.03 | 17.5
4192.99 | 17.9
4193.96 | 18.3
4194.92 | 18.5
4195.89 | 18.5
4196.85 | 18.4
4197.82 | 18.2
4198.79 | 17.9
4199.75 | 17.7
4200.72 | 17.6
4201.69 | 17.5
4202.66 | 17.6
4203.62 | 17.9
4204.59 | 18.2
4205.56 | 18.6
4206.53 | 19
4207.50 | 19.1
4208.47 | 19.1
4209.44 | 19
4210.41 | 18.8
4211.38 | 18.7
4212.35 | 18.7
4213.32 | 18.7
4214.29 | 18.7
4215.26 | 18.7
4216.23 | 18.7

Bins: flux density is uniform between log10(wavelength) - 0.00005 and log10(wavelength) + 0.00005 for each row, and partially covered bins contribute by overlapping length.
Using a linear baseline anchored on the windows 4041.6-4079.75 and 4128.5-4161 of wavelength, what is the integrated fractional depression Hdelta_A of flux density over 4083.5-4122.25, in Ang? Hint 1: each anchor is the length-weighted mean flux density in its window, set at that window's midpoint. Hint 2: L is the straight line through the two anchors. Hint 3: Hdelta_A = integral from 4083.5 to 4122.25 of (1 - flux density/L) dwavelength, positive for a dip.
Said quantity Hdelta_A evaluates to -3.1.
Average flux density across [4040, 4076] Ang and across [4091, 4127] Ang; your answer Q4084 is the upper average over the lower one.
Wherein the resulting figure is 1.05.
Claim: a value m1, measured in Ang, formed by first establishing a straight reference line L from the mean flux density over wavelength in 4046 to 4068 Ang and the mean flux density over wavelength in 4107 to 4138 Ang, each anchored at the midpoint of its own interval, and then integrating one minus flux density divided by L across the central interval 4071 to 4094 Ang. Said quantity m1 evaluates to -2.1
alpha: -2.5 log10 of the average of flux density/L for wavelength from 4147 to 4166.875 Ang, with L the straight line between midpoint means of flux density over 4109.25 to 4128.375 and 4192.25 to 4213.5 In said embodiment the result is 0.057 mag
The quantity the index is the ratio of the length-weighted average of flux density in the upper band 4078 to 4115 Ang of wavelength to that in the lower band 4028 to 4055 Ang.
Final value 1.0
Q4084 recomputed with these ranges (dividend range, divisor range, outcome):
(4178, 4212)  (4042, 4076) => 1.06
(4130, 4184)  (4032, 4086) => 0.97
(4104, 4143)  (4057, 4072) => 1.06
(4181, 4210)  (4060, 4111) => 1.00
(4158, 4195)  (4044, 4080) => 1.03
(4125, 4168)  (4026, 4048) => 0.97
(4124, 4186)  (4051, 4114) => 0.97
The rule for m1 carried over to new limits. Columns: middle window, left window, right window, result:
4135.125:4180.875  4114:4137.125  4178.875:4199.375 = 1.79 Ang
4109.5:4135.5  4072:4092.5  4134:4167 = -0.04 Ang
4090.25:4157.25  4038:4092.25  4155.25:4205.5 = 1.37 Ang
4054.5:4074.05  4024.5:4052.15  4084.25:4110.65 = 1.57 Ang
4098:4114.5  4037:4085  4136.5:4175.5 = 0.21 Ang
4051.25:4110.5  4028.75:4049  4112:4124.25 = 0.44 Ang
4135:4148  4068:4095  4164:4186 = 1.06 Ang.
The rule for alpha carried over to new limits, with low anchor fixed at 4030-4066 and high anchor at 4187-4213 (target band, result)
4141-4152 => 0.11 mag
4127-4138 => 0.04 mag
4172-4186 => 0.03 mag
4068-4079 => 0.06 mag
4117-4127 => -0.04 mag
